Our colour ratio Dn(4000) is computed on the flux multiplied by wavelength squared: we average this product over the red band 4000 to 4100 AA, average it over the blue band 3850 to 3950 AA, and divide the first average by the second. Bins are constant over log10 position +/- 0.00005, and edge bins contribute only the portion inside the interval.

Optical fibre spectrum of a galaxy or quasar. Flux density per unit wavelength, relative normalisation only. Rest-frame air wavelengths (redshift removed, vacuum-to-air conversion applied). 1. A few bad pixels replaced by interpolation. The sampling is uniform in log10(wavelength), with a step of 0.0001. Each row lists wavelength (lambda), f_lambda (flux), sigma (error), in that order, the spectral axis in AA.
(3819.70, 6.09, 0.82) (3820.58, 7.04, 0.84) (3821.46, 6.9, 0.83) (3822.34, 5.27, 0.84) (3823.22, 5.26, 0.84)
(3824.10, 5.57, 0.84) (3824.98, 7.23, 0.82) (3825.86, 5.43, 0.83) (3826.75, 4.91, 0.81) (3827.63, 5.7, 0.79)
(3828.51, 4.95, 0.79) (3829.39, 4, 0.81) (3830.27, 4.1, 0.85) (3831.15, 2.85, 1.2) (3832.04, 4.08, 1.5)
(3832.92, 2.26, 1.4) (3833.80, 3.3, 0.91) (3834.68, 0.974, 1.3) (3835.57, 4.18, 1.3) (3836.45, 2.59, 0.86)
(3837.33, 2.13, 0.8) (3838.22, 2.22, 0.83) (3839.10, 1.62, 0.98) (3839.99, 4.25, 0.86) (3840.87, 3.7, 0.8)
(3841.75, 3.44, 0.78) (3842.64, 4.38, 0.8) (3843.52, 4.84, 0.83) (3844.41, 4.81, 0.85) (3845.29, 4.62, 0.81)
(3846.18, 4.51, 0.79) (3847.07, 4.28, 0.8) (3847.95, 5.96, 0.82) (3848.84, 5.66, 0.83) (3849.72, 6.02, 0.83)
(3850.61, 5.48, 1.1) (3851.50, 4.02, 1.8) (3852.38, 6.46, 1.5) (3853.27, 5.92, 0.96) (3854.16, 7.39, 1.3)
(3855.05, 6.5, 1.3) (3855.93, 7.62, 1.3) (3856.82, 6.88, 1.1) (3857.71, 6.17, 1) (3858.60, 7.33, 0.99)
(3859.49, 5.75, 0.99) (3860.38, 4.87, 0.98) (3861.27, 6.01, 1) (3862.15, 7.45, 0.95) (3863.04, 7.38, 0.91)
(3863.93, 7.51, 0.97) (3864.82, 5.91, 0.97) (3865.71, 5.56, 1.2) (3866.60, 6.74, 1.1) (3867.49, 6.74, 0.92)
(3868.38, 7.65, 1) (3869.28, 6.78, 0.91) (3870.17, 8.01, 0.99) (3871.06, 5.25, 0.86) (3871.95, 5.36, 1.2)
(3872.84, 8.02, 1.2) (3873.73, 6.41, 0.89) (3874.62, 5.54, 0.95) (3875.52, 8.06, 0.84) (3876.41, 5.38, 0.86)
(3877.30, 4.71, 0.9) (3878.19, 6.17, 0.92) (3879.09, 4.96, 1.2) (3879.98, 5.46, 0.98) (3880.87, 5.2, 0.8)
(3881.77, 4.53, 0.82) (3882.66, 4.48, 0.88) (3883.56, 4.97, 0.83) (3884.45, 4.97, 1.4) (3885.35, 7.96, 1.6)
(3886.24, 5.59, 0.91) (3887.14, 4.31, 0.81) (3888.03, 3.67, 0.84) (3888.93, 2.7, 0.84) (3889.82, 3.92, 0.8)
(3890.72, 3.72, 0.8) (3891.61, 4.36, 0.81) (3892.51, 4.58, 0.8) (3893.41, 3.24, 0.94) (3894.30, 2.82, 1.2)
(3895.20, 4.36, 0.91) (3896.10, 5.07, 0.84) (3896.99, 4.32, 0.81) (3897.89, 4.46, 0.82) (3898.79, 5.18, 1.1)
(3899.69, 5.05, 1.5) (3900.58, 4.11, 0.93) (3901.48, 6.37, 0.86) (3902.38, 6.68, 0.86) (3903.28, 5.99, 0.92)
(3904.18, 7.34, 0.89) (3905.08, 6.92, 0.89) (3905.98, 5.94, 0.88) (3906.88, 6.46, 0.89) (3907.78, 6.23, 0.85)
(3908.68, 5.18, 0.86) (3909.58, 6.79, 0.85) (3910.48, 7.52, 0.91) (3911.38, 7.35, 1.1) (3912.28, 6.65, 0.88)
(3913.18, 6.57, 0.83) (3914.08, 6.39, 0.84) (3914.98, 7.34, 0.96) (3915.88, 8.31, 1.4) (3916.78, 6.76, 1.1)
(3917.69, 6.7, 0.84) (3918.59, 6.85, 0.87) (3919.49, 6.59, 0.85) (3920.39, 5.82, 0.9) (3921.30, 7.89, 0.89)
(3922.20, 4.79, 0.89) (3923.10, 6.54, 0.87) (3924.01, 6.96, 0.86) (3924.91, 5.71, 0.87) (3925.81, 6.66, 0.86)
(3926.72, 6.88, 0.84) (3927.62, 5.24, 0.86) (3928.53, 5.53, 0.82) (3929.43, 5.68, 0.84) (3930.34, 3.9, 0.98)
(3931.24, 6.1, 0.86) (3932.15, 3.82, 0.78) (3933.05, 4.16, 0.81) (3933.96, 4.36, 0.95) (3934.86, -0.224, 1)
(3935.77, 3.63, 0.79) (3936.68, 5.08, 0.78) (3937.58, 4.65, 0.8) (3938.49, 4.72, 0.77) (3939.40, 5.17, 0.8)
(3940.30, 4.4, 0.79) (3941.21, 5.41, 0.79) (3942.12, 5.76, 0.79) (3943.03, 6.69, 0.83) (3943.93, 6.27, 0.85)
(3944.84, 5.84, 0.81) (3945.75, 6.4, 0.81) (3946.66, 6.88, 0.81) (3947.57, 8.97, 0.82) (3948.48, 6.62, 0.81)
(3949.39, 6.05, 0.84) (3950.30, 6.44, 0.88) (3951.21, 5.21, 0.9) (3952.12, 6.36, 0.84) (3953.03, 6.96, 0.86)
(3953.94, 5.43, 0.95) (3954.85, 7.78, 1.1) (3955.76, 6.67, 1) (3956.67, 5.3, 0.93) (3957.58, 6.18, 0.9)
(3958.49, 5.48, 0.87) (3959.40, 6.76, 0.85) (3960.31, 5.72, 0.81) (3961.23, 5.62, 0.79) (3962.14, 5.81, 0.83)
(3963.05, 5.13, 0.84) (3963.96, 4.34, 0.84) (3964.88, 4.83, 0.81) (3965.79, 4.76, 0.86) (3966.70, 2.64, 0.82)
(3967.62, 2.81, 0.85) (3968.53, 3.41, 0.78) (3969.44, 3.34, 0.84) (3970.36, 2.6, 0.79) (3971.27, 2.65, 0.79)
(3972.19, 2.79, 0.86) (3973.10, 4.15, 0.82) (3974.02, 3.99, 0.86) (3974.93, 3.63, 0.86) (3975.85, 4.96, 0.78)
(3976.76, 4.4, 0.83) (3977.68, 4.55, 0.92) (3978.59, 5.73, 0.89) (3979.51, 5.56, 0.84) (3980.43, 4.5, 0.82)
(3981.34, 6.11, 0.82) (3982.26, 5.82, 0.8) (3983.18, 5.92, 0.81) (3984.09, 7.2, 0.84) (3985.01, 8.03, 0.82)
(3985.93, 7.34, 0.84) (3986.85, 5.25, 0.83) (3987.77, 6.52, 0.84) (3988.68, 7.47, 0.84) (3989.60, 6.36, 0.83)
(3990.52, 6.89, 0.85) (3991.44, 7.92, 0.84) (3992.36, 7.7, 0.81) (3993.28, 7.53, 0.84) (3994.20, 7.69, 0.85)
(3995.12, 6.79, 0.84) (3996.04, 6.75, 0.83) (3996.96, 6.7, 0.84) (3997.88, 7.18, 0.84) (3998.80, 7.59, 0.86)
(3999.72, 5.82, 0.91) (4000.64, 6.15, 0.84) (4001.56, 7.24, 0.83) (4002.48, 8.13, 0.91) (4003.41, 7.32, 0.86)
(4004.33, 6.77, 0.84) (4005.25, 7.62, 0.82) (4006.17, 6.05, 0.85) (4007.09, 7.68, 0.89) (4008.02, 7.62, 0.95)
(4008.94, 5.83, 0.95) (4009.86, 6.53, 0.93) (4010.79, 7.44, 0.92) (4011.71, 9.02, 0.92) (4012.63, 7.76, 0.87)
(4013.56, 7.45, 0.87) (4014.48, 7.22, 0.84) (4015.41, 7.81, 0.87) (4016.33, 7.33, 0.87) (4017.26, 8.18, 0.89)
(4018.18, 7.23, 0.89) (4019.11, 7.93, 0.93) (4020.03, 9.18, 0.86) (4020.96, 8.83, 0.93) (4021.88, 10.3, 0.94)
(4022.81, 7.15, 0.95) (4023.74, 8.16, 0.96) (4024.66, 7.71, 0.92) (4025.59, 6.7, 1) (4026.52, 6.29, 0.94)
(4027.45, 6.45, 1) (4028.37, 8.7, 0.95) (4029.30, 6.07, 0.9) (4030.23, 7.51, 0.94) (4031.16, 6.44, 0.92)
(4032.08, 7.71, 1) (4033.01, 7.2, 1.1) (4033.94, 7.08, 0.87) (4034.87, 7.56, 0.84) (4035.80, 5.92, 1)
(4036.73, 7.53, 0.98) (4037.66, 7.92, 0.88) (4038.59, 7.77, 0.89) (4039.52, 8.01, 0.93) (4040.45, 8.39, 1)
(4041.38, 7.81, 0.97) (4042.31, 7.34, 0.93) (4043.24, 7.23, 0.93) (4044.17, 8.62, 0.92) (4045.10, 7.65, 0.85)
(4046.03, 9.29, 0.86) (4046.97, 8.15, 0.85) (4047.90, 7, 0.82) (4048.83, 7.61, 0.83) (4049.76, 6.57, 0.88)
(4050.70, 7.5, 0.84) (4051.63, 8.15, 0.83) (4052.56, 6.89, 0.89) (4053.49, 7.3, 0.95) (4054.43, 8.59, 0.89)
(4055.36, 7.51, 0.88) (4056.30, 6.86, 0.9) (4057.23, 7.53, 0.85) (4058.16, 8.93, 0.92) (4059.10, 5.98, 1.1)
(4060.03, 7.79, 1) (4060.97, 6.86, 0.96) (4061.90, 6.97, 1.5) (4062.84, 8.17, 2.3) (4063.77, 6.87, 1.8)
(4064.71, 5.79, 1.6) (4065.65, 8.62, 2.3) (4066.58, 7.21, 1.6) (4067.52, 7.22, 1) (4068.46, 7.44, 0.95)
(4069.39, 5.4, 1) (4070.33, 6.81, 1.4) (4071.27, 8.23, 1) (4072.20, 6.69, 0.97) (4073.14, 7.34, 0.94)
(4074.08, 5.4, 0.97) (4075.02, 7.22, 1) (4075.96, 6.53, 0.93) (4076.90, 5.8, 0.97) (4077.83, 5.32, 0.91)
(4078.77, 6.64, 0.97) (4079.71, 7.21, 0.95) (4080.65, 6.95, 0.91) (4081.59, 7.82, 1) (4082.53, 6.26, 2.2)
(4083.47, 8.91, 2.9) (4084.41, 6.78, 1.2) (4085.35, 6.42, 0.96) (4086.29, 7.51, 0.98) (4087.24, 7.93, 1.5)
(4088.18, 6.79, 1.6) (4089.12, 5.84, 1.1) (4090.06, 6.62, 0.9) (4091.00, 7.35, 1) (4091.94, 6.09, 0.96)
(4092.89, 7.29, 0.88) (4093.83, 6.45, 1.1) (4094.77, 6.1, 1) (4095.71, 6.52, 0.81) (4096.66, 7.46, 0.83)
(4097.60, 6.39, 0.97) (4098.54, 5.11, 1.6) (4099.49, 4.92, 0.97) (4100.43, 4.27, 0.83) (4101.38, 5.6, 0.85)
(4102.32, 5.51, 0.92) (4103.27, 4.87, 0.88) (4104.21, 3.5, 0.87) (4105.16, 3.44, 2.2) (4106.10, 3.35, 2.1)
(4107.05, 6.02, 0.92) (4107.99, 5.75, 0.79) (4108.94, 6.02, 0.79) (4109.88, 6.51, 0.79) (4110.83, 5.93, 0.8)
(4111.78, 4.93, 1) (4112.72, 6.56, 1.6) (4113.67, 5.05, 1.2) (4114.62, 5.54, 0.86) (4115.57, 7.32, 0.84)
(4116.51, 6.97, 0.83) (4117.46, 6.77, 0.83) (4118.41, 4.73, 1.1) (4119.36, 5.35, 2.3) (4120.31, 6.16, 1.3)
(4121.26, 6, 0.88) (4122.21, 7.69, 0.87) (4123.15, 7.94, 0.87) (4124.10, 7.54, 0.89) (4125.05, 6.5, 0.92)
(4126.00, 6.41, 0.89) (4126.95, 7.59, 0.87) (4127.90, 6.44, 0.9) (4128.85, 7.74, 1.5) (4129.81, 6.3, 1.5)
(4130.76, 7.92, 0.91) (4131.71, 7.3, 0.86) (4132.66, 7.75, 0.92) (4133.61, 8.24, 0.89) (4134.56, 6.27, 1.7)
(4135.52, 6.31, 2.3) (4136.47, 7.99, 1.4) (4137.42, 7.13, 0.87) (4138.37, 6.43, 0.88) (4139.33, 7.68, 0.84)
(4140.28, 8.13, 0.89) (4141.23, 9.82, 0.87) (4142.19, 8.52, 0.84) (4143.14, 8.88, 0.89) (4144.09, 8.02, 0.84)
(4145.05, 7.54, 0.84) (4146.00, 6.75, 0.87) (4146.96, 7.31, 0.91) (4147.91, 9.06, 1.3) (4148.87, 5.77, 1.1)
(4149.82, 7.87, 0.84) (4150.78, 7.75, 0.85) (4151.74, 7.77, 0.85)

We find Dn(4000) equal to 1.35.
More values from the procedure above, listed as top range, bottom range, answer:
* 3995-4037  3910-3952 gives 1.30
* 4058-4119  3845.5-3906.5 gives 1.26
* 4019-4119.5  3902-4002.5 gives 1.24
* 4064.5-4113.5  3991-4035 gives 0.89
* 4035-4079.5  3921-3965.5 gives 1.37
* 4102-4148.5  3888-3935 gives 1.34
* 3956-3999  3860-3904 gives 1.06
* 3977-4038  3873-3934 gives 1.33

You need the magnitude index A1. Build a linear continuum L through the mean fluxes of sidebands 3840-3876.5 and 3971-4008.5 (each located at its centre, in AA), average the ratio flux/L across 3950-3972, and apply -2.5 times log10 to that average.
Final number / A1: 0.22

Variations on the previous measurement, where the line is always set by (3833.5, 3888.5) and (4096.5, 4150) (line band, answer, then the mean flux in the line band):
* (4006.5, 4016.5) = -0.22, 7.41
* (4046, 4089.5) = -0.13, 7.14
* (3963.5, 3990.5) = 0.20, 4.92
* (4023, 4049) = -0.21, 7.49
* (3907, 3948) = -0.04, 5.89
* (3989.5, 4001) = -0.17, 7.03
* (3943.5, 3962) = -0.09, 6.34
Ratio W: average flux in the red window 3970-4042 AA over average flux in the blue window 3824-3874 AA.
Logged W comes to 1.3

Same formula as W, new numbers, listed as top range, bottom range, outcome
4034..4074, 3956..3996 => 1.37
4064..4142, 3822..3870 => 1.27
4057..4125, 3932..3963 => 1.15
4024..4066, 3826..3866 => 1.52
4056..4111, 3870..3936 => 1.17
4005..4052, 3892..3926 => 1.26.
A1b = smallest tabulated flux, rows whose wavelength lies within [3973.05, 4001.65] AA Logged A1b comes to 3.63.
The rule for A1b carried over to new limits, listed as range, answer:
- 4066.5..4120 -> 3.35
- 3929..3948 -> -0.224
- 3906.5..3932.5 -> 3.82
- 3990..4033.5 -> 5.82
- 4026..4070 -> 5.4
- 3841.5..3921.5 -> 2.7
